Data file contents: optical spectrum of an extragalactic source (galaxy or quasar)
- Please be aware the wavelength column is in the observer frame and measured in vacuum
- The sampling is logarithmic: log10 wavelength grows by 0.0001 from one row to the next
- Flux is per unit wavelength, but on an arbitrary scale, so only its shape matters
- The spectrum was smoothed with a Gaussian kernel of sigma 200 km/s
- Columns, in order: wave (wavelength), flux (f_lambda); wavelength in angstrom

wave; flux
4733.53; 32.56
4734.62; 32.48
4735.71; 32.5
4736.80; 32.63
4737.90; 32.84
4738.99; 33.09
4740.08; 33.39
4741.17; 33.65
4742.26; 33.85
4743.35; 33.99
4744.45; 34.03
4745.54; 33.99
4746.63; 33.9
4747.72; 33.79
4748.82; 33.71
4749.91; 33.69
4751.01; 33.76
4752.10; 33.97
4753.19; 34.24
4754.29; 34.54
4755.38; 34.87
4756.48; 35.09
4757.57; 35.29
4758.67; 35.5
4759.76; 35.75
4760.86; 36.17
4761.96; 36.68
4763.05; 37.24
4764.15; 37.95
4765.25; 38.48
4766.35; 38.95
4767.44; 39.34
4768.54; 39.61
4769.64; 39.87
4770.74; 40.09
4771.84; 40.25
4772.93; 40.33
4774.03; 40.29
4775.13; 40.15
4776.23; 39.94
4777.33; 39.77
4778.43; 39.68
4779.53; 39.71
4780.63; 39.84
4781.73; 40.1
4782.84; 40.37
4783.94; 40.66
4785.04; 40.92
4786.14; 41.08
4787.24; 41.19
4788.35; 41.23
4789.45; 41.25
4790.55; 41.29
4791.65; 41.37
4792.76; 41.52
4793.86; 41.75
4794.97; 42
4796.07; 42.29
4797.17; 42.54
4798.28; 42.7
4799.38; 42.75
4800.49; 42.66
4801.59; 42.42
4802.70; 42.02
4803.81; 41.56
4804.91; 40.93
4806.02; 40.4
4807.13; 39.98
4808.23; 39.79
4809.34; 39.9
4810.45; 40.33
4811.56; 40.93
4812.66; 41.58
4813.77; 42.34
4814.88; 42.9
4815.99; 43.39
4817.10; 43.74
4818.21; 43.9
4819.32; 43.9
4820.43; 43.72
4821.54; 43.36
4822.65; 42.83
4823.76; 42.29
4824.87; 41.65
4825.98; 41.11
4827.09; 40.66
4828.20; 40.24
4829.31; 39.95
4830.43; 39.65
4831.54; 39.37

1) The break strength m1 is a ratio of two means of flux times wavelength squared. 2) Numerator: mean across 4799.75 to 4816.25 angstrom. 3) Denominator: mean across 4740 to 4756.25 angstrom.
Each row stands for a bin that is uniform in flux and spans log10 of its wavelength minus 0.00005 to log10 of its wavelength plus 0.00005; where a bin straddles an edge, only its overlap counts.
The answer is 1.25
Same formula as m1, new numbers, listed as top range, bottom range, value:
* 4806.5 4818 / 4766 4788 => 1.05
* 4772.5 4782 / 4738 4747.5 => 1.20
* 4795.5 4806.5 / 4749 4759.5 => 1.24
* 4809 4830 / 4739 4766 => 1.24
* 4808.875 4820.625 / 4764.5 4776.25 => 1.09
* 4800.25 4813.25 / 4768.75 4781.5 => 1.04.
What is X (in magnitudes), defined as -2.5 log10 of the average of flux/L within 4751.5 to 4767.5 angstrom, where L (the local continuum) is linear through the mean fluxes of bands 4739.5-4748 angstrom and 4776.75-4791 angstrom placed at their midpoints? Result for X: 0.01 mag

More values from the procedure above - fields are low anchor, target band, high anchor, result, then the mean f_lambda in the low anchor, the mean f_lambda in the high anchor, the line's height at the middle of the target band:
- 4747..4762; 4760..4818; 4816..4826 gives -0.045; 34.7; 43.1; 39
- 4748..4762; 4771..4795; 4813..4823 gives -0.057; 34.8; 43.3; 38.6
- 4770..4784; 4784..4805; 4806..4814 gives -0.037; 40.1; 40.6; 40.4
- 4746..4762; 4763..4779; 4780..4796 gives -0.047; 34.7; 41.1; 37.9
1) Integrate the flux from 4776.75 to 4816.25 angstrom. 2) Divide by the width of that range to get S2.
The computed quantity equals 41.2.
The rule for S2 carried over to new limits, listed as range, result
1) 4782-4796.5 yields 41.3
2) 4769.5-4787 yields 40.2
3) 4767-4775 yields 40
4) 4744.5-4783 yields 37.3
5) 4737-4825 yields 39.1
